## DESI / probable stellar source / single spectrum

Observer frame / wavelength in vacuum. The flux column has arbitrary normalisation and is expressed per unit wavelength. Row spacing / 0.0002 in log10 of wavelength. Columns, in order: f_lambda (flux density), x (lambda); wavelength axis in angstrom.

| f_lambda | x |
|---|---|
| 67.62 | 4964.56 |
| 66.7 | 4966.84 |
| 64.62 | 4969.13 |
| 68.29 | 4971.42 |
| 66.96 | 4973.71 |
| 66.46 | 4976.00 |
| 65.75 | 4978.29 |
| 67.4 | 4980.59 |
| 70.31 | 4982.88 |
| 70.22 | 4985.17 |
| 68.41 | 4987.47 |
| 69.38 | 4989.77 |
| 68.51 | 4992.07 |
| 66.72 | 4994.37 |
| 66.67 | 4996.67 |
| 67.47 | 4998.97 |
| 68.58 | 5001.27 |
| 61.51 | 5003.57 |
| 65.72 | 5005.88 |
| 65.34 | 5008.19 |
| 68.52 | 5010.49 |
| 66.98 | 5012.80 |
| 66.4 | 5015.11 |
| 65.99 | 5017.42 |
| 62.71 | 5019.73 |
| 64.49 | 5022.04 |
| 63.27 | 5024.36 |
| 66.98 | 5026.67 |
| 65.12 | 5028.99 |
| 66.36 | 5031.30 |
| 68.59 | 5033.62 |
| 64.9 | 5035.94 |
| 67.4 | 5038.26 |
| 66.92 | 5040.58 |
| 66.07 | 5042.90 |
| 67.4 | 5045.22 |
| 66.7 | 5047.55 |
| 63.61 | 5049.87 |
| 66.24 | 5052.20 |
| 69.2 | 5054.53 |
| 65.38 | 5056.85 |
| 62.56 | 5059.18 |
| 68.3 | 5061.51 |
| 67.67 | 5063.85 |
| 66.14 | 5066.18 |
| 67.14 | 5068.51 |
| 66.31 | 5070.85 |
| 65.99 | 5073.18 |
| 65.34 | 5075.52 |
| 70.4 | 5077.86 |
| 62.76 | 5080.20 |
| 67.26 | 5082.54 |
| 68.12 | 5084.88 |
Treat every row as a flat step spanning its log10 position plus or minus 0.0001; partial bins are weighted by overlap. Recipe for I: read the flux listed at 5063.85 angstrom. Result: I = 67.67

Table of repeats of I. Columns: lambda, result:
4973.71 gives 66.96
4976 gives 66.46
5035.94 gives 64.9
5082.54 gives 67.26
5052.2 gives 66.24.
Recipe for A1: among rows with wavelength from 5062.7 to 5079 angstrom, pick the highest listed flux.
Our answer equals 70.4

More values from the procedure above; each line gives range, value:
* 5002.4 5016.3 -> 68.52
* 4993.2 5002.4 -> 68.58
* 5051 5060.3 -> 69.2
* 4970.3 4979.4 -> 68.29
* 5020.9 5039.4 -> 68.59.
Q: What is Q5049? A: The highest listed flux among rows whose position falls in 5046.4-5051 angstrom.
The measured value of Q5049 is 66.7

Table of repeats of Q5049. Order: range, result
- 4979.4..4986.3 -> 70.31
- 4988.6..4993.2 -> 69.38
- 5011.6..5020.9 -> 66.98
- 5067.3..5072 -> 67.14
